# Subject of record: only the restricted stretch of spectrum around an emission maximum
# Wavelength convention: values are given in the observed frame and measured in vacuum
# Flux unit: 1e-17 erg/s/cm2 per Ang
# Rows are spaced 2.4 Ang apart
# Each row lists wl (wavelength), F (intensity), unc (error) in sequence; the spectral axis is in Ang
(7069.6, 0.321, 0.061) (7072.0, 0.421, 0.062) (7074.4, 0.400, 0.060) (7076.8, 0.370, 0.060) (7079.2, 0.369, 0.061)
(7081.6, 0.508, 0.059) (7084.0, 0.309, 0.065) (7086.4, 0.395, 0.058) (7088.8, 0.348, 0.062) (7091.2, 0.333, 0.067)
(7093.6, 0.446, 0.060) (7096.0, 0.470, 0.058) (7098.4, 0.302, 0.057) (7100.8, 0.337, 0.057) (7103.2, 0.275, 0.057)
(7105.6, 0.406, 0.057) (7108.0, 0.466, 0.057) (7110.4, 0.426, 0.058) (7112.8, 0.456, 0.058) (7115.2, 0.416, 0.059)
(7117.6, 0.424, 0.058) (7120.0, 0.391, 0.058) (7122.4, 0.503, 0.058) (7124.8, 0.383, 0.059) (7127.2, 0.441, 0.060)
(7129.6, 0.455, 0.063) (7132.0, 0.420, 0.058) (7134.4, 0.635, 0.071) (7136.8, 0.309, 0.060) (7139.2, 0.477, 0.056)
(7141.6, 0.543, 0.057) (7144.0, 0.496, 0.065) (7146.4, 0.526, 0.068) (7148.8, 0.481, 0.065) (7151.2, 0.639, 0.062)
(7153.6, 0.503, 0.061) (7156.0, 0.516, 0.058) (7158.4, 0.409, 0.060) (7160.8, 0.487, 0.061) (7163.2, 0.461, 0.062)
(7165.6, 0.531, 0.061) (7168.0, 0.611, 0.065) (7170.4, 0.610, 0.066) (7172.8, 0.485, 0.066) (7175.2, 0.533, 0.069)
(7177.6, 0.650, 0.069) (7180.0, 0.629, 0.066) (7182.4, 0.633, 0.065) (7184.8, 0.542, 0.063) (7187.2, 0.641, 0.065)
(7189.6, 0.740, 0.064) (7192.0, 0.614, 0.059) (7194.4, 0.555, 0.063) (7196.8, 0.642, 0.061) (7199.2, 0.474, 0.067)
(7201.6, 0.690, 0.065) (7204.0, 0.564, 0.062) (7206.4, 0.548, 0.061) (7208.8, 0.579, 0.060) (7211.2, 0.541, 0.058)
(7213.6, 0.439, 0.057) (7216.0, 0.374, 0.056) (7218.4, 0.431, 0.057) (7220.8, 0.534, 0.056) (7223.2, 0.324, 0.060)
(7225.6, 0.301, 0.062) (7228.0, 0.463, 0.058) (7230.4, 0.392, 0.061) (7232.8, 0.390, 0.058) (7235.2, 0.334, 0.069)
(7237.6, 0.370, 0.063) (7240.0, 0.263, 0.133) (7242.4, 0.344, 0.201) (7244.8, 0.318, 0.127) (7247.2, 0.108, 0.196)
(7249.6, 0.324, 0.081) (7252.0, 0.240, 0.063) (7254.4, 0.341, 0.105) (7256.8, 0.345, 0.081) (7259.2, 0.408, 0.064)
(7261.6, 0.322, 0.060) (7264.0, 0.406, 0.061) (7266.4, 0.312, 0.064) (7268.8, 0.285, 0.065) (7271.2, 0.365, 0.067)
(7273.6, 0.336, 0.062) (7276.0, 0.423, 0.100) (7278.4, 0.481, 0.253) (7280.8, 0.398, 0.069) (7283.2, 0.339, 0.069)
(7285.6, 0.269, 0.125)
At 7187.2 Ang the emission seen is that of C III]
